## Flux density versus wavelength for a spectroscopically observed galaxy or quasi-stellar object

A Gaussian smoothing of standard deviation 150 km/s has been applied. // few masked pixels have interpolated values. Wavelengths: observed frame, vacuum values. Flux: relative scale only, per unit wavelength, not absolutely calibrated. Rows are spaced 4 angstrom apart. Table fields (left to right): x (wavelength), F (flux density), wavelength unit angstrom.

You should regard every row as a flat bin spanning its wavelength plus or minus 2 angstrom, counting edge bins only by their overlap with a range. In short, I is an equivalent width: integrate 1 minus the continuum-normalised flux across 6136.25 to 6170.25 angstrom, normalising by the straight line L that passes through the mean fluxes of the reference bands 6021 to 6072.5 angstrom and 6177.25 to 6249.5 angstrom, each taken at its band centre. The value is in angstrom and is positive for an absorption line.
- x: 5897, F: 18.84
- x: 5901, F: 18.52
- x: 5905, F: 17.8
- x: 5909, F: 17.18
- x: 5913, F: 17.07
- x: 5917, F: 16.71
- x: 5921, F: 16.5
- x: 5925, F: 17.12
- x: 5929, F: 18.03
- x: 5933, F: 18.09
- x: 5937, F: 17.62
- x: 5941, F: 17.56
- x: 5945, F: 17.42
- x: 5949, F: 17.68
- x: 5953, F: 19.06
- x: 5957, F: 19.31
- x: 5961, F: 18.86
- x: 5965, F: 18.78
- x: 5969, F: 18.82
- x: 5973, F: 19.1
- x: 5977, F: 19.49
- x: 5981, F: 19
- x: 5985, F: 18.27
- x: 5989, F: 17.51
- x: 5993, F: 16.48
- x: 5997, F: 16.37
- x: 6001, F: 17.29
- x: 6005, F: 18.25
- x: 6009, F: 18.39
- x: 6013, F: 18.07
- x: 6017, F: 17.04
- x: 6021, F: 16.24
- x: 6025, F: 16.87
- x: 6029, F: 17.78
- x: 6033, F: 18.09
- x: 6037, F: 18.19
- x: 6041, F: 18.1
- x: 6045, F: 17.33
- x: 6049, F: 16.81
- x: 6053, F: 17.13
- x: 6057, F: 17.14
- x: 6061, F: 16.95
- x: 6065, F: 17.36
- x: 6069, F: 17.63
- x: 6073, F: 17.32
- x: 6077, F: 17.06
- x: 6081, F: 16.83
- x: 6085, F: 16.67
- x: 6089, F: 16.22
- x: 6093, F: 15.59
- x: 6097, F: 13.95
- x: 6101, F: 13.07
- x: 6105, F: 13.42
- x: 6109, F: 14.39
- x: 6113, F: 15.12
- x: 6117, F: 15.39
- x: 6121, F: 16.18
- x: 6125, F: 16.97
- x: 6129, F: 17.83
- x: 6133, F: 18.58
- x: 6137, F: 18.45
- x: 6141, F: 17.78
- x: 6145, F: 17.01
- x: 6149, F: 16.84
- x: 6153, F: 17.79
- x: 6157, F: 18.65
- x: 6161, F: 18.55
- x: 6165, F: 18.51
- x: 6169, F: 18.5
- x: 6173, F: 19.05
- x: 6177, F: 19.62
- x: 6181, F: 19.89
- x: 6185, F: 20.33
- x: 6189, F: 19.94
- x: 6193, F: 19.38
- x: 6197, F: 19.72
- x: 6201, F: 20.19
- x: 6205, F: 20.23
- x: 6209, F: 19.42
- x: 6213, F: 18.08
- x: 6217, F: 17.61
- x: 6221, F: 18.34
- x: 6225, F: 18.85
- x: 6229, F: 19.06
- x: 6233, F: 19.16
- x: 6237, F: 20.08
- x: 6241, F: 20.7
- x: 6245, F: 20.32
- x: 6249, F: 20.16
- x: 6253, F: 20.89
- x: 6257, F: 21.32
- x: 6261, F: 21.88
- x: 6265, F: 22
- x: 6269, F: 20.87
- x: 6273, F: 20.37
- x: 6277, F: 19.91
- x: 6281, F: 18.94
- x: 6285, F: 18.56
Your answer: 1.4 angstrom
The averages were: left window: 17.4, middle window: 18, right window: 19.5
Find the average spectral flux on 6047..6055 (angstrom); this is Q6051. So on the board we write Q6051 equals 17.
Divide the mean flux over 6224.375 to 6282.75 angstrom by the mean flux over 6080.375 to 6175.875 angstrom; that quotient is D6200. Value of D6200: 1.21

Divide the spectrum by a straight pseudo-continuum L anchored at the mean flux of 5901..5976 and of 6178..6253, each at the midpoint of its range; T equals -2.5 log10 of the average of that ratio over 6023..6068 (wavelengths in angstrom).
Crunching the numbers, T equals 0.07 mag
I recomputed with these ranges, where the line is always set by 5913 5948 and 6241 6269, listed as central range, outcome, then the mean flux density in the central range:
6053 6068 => 1.3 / 17.2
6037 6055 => 1.2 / 17.4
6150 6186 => 2.1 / 18.9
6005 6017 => 0.2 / 18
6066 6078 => 1.0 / 17.4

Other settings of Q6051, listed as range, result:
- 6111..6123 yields 15.6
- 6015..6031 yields 17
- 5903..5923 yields 17.1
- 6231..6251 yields 20.1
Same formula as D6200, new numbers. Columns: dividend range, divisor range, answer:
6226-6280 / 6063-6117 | 1.30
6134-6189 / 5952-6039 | 1.03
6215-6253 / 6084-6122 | 1.30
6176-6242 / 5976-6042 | 1.10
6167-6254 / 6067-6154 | 1.19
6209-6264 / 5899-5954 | 1.12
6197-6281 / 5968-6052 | 1.12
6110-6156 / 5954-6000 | 0.93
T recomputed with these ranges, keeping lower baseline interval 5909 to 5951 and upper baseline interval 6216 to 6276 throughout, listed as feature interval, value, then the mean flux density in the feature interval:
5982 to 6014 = 0.02 mag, 17.6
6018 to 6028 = 0.09 mag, 16.7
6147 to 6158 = 0.10 mag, 17.7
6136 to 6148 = 0.10 mag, 17.6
